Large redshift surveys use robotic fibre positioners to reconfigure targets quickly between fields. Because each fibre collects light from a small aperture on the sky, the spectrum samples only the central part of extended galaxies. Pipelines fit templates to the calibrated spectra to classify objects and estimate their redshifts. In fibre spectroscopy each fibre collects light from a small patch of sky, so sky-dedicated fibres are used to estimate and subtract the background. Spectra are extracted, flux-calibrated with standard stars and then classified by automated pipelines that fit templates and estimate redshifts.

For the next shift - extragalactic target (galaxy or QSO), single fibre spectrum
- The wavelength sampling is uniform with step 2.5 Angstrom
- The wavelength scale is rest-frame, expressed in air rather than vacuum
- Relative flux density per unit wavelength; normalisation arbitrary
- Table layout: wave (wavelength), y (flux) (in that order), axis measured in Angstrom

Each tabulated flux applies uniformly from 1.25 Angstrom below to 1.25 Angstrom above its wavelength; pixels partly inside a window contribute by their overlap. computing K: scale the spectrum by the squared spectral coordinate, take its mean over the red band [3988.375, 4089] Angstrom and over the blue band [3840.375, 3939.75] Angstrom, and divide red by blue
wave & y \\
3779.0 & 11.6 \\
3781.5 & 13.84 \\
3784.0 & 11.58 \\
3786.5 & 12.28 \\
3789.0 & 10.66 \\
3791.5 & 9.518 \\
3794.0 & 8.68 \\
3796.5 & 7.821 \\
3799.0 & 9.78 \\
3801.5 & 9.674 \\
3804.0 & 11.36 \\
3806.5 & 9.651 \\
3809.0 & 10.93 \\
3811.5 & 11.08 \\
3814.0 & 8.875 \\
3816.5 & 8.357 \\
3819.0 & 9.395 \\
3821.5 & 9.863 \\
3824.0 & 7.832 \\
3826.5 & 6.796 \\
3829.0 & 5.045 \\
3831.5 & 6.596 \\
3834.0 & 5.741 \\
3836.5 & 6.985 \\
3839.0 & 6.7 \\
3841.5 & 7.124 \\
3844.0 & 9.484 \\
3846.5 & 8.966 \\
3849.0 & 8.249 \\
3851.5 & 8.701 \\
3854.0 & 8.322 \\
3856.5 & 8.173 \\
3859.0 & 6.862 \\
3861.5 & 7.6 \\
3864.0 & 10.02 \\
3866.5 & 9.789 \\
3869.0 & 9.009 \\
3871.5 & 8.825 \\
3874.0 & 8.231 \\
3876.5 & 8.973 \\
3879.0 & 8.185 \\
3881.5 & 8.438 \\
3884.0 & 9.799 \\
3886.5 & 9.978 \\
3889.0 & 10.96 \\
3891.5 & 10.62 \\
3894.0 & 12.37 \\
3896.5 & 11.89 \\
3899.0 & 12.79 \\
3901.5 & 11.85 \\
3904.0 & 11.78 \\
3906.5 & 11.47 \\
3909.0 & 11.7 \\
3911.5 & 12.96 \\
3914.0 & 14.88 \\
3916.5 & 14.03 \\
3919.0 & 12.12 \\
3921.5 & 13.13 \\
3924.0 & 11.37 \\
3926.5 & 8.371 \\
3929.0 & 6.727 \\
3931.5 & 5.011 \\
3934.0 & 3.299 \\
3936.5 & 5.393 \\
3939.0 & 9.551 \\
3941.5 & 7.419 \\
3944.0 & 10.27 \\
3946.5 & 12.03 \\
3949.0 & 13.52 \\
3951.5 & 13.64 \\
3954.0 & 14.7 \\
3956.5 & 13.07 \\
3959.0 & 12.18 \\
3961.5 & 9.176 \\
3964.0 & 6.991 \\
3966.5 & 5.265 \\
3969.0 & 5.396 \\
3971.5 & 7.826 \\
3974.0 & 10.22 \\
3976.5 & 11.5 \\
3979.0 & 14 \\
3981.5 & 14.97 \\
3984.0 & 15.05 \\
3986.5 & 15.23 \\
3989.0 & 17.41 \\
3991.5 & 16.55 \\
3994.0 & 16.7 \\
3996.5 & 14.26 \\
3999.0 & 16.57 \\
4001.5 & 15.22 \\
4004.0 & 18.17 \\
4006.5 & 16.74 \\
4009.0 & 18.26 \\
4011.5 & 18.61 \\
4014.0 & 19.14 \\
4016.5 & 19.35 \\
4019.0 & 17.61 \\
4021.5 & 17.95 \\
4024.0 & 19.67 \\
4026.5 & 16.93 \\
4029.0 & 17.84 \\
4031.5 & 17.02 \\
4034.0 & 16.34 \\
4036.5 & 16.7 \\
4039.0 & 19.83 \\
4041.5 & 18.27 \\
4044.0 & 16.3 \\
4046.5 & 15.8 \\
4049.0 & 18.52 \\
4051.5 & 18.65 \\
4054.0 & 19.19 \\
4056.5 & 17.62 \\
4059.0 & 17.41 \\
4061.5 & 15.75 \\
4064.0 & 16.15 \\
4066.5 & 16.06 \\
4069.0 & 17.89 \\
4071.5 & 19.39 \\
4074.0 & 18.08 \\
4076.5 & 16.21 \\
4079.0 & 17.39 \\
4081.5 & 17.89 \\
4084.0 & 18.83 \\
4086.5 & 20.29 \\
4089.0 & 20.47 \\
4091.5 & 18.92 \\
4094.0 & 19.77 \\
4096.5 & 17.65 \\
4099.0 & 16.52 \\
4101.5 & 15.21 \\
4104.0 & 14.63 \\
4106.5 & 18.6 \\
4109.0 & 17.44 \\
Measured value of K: 2.0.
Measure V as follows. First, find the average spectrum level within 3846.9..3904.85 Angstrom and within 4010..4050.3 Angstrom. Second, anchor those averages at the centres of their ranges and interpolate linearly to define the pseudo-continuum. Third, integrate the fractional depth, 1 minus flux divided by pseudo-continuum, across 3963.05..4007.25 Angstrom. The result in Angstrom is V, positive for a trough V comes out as 6.8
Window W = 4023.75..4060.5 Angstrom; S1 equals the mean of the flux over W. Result 17.7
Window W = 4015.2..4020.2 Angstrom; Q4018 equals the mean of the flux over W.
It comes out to 18.5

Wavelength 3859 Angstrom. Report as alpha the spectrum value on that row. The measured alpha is 6.862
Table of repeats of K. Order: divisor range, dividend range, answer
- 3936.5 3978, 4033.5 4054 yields 1.84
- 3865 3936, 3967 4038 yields 1.61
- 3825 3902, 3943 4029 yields 1.74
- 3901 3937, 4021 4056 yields 1.83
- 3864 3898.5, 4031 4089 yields 1.97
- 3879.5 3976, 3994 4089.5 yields 1.82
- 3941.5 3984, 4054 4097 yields 1.74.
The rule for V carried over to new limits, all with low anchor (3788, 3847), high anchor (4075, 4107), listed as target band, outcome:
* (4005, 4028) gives -4.4 Angstrom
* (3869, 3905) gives 2.3 Angstrom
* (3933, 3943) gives 4.8 Angstrom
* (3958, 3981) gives 7.4 Angstrom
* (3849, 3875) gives 4.0 Angstrom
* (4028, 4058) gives -2.6 Angstrom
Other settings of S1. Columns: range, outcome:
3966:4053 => 15.9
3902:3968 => 10.4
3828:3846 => 6.93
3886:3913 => 11.7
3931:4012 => 12.3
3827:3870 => 7.82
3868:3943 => 10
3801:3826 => 9.62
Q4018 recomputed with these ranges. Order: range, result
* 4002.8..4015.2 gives 18.2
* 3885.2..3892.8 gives 10.5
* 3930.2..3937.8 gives 4.61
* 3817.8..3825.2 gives 9.04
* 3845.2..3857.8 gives 8.48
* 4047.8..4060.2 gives 18.3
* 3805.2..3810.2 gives 10.3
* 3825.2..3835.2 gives 6.05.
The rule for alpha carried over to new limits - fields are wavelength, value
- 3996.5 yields 14.26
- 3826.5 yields 6.796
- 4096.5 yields 17.65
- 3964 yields 6.991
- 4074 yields 18.08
